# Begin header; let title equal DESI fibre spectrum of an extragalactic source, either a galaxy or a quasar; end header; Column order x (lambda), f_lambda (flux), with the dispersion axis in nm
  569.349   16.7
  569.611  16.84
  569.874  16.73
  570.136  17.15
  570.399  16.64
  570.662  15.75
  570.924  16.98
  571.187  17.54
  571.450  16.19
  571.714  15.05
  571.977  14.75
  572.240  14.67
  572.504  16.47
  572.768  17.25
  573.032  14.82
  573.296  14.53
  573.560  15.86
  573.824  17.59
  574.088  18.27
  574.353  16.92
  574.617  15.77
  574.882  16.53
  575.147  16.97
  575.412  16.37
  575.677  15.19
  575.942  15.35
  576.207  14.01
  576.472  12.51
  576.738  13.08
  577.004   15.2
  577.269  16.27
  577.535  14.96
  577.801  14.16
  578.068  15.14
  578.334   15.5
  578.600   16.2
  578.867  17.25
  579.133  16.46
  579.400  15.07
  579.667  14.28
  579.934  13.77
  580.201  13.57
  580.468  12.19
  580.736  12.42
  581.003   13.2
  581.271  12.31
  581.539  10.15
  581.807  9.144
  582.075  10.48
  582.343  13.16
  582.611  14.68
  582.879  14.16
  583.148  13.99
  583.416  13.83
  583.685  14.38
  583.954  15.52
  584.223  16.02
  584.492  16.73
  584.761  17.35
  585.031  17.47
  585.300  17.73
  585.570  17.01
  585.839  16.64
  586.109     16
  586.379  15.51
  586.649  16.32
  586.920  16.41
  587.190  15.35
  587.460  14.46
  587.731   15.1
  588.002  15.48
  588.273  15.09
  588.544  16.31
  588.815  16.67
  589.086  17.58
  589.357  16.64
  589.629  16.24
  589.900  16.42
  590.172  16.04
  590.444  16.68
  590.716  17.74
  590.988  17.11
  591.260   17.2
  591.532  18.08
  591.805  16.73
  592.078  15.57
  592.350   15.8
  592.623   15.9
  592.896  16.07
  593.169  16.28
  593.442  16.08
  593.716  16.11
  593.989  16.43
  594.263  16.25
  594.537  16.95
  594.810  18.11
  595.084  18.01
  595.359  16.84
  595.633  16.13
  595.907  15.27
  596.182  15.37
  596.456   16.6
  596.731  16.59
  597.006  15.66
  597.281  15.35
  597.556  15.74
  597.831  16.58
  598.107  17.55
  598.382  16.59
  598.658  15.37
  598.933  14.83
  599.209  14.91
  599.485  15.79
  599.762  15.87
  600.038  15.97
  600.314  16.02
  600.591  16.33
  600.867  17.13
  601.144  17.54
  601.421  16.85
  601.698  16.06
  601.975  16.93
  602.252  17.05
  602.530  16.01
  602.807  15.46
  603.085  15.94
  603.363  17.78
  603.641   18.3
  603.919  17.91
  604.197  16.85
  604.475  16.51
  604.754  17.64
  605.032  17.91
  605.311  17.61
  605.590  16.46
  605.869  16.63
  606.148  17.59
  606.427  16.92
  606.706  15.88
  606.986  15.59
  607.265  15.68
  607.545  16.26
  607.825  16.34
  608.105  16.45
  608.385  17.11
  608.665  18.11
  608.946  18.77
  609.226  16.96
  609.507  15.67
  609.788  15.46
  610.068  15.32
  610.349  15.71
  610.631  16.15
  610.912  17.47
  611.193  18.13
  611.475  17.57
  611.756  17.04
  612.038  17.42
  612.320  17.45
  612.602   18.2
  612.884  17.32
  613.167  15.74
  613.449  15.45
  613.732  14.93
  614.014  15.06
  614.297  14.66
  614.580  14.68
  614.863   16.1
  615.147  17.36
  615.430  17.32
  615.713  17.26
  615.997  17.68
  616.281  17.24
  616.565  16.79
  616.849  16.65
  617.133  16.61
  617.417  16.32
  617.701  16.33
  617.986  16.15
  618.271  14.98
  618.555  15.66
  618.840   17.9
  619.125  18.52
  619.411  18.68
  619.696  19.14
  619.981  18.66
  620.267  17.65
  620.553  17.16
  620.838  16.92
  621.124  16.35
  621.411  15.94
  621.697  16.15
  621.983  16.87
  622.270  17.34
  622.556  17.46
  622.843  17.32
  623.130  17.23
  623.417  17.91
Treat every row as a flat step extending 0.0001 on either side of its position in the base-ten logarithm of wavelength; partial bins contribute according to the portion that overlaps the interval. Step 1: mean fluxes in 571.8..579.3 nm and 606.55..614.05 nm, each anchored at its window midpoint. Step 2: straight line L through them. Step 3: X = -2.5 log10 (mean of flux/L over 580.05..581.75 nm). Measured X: 0.282 mag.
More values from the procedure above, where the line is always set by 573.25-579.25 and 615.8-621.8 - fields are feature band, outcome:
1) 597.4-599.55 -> 0.03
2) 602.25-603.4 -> 0.02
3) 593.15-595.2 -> -0.04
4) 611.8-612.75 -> -0.05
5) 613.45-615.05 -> 0.12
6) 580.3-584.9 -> 0.17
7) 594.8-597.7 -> 0.00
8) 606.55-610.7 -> 0.02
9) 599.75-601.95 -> -0.01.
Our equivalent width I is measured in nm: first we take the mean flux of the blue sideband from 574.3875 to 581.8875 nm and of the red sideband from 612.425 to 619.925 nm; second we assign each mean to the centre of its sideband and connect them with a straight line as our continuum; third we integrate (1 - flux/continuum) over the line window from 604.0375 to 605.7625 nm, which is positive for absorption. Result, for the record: -0.123 nm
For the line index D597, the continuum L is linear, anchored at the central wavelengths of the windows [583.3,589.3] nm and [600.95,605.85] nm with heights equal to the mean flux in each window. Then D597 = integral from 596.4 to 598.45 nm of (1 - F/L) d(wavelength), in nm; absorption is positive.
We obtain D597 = 0.042 nm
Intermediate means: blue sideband 16.1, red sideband 17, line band 16.3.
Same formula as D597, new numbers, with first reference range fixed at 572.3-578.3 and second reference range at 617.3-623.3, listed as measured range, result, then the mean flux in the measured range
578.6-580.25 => 0.05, 15.2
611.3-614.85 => 0.11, 16.3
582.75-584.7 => 0.10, 15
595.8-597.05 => 0.03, 15.9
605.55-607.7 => 0.03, 16.4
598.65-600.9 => 0.09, 15.8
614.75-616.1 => -0.02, 17.1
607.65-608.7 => -0.01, 16.9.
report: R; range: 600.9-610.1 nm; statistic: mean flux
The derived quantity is 16.8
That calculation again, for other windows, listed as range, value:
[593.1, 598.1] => 16.4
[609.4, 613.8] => 16.6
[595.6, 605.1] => 16.4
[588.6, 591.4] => 16.8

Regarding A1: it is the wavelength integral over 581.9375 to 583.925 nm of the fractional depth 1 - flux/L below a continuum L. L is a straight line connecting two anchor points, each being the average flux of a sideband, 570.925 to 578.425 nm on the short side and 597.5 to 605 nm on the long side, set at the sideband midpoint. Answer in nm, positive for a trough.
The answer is 0.29 nm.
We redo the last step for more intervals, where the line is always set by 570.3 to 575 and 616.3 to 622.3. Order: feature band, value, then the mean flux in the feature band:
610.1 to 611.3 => 0.01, 16.7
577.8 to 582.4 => 0.78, 13.6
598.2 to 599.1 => 0.05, 15.7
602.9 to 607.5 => -0.05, 16.9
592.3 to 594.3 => 0.05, 16.1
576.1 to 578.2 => 0.24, 14.4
